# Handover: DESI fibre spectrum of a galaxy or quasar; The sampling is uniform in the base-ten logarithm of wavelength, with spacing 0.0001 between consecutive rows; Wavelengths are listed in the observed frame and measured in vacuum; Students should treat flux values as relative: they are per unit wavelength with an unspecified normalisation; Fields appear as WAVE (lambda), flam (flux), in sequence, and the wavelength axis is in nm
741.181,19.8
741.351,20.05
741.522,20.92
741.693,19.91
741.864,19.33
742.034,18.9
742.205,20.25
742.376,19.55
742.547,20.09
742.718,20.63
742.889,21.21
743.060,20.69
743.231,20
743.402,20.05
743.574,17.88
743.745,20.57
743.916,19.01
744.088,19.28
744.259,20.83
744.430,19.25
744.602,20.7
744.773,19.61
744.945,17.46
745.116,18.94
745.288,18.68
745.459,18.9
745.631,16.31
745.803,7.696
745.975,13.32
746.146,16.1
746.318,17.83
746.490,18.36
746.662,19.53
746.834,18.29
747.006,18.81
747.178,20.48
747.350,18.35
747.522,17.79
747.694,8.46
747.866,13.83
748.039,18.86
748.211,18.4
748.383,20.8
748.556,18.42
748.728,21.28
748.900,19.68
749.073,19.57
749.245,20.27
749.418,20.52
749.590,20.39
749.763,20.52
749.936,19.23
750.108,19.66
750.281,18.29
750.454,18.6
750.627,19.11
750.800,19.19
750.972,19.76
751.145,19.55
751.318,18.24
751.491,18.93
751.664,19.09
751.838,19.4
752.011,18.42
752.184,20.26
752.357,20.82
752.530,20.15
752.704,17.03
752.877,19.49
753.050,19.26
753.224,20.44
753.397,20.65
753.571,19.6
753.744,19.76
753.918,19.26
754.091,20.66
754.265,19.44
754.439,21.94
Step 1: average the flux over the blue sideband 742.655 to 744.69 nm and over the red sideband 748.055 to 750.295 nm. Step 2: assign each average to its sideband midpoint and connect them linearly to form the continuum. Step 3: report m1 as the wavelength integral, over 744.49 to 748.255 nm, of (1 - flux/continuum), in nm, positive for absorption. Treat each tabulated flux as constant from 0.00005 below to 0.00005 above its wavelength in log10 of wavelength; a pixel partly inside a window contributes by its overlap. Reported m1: 0.53 nm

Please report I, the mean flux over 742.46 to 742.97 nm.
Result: 20.6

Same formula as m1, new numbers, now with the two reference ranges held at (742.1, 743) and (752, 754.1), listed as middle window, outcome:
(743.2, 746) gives 0.276 nm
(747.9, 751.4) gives 0.081 nm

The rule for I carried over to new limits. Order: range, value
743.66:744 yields 19.8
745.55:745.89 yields 11.9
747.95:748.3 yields 18.6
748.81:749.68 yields 20.1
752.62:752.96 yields 18.3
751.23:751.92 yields 18.9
